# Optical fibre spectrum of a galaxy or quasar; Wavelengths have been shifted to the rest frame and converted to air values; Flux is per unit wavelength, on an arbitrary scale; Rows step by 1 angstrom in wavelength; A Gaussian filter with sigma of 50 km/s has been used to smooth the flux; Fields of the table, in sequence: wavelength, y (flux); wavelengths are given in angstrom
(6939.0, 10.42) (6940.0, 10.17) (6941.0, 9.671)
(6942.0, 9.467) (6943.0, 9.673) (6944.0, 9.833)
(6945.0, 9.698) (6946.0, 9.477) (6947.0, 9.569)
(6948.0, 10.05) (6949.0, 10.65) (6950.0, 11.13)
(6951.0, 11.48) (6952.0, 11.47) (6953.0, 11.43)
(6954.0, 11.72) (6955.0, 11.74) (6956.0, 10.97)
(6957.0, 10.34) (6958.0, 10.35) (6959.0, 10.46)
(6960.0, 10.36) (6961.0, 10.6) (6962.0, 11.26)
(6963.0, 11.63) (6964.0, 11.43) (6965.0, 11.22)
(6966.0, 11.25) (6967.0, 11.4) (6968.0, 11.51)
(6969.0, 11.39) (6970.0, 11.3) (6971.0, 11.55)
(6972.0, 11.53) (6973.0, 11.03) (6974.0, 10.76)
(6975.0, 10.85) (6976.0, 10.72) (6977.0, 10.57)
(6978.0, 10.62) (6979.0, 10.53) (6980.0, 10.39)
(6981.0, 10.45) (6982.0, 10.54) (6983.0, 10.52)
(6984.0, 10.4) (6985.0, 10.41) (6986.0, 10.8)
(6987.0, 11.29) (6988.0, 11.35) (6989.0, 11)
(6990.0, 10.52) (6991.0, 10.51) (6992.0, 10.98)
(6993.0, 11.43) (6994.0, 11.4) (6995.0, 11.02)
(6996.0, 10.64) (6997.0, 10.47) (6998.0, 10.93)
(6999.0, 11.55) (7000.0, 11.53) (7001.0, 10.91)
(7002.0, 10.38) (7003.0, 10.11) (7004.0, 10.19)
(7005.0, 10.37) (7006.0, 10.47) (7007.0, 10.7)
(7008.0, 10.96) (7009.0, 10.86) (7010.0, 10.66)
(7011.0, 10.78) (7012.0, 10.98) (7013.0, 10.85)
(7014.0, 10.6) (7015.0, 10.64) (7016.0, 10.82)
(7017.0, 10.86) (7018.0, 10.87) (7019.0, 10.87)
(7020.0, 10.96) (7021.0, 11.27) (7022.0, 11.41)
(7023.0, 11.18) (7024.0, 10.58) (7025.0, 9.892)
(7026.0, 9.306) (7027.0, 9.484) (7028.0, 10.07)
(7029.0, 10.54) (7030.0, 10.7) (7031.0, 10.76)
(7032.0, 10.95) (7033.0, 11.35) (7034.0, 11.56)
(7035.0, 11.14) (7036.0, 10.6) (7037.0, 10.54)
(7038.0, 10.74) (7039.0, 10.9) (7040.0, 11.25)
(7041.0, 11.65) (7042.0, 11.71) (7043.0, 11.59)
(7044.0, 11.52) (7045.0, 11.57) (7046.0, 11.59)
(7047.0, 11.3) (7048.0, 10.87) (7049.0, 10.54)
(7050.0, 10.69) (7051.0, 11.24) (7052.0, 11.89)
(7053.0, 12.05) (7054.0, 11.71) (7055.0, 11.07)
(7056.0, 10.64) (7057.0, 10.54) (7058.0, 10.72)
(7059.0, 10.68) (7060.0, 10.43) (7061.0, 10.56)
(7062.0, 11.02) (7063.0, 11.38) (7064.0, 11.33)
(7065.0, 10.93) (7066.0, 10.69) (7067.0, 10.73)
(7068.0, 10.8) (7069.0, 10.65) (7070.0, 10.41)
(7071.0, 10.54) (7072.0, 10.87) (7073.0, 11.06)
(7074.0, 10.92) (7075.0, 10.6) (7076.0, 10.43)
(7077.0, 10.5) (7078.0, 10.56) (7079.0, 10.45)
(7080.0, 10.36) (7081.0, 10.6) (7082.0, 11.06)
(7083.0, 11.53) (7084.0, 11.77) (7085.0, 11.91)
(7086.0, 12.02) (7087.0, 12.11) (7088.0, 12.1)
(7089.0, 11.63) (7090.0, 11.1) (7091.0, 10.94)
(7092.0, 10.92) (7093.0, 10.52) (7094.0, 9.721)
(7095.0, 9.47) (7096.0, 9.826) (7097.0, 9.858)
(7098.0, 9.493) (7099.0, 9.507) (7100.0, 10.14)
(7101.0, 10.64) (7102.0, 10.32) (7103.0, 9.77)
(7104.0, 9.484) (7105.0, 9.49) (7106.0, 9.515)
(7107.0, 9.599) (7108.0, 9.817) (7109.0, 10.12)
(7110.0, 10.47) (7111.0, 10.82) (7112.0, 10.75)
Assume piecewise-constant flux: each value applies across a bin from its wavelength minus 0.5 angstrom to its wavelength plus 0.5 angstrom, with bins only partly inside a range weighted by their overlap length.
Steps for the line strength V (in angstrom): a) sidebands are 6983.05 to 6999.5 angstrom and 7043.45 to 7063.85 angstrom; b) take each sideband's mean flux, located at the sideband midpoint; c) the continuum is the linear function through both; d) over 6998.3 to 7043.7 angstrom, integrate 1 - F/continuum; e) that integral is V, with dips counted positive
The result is 0.8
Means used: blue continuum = 10.9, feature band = 10.8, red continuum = 11.1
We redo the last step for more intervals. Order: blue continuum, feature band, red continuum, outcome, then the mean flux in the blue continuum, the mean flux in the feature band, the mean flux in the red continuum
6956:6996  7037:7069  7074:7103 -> -0.95 angstrom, 10.9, 11.1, 10.7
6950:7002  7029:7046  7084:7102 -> -0.48 angstrom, 11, 11.2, 10.7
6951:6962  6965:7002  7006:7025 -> -0.08 angstrom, 11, 10.9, 10.8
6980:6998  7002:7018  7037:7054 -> 0.49 angstrom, 10.8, 10.7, 11.3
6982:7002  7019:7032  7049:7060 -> 0.53 angstrom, 10.9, 10.5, 11.1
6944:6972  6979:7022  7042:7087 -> 0.69 angstrom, 10.9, 10.8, 11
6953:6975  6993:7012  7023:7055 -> 0.45 angstrom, 11.1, 10.8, 11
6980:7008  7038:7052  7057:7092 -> -0.47 angstrom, 10.8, 11.3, 11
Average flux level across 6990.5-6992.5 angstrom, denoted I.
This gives 10.7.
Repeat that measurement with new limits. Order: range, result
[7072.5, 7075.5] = 10.9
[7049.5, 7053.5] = 11.5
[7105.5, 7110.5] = 9.9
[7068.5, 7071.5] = 10.5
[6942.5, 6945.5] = 9.73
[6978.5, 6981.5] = 10.5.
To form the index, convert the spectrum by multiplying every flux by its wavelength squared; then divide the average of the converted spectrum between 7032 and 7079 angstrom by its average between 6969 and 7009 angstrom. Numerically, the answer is 1.04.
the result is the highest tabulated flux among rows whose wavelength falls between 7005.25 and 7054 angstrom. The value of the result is 12.05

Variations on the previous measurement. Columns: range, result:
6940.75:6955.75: 11.74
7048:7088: 12.11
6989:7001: 11.55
